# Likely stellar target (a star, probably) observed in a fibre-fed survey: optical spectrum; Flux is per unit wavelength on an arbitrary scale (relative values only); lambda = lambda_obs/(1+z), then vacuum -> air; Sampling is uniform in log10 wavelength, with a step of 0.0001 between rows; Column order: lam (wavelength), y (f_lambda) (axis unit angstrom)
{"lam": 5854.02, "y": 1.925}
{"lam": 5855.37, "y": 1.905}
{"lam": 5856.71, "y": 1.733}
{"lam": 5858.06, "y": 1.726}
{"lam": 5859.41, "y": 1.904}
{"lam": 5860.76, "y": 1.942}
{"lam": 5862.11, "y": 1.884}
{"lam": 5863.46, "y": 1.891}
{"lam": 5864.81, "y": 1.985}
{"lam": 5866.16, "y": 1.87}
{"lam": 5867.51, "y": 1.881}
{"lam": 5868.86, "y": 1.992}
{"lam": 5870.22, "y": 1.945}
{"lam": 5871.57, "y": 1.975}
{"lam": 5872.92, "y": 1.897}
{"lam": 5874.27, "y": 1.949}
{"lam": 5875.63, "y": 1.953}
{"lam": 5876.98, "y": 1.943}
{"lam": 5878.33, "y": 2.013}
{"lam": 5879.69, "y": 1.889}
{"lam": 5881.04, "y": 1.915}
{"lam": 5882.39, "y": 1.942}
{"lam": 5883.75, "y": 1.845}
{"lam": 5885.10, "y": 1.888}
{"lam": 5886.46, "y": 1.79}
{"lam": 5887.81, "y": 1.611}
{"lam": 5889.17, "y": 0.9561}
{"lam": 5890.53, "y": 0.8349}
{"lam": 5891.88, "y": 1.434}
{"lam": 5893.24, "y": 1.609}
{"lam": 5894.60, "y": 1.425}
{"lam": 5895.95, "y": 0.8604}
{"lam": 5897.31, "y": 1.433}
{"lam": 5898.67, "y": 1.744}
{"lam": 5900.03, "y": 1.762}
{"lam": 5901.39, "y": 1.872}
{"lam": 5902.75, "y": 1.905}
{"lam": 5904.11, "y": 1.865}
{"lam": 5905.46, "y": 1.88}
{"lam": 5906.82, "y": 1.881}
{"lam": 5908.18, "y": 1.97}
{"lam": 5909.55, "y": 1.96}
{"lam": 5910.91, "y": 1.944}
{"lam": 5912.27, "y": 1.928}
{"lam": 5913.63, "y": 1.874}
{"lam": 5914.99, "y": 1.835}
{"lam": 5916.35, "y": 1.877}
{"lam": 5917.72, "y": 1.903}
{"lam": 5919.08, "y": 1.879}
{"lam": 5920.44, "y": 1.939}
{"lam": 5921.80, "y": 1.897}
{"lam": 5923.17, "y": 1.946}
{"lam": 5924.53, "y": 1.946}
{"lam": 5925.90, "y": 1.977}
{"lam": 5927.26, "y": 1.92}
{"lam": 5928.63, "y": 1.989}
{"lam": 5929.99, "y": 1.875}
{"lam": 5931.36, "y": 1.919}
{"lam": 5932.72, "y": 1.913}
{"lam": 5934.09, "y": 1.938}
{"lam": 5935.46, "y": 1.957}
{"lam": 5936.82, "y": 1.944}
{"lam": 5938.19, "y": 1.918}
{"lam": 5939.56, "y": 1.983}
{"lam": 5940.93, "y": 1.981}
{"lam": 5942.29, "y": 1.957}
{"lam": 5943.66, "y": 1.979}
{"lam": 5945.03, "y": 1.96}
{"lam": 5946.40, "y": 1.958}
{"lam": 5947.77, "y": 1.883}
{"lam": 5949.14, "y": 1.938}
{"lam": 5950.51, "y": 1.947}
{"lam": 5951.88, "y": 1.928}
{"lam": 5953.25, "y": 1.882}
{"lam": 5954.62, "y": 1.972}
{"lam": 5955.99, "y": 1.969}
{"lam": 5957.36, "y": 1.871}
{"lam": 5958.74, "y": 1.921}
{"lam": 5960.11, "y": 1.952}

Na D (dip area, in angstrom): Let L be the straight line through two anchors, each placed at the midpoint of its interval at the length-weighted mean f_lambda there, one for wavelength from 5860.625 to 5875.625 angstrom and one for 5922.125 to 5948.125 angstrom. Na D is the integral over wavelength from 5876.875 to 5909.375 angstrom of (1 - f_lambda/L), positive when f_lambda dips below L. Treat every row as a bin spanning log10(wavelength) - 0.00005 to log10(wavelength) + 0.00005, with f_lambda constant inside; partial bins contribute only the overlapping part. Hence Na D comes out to 4.31 angstrom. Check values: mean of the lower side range 1.93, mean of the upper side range 1.94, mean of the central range 1.68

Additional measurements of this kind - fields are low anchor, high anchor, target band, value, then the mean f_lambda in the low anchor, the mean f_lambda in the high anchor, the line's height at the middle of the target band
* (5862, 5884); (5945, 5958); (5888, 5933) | 4.11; 1.93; 1.93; 1.93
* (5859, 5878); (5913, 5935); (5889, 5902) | 3.48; 1.93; 1.91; 1.92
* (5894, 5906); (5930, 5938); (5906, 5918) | -1.16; 1.64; 1.93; 1.74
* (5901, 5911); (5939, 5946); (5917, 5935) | 0.15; 1.91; 1.97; 1.94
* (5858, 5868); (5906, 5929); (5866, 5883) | -0.33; 1.9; 1.92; 1.9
